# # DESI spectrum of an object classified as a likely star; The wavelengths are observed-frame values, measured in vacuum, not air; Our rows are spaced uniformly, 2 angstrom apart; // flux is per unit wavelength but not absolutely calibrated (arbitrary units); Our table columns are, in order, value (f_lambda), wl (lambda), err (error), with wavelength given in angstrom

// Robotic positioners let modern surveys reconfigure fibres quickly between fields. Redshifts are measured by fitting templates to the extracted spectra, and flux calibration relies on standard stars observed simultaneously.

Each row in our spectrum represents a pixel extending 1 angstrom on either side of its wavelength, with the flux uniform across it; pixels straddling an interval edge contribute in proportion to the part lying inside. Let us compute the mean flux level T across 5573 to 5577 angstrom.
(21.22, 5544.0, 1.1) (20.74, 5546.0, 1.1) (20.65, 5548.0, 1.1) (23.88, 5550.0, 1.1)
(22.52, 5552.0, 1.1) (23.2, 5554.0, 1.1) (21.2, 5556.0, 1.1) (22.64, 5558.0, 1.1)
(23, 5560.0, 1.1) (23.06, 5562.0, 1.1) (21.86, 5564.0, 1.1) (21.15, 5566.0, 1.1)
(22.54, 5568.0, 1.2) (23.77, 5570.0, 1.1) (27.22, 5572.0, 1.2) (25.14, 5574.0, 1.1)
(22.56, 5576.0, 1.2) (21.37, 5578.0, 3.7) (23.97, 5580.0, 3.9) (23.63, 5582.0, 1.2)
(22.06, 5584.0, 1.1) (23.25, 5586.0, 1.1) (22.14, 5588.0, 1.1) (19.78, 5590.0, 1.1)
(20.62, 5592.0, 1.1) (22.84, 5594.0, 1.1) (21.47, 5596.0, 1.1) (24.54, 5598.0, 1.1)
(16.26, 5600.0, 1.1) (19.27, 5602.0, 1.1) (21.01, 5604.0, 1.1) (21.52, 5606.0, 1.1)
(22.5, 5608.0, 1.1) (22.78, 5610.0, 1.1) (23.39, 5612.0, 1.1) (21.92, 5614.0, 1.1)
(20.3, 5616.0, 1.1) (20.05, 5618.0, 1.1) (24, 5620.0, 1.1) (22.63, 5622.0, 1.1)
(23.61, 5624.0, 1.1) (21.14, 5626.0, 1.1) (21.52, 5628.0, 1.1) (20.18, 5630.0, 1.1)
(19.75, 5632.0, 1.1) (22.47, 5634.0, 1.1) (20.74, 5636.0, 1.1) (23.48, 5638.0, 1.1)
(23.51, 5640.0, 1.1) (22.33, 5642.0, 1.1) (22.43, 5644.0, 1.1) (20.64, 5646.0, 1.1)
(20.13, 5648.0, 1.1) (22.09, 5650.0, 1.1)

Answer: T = 23.9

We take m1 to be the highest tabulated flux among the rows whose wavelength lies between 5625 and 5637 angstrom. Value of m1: 22.47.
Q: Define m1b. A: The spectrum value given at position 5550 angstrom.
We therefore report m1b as 23.88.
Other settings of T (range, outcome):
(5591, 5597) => 21.6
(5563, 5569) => 21.8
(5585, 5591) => 21.7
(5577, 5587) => 22.9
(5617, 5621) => 22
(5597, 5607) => 20.5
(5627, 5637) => 20.9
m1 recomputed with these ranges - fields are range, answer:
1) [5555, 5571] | 23.77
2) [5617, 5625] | 24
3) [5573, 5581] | 25.14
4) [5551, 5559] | 23.2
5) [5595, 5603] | 24.54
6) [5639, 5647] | 23.51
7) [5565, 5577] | 27.22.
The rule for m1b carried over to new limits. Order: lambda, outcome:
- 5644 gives 22.43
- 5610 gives 22.78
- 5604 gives 21.01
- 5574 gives 25.14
